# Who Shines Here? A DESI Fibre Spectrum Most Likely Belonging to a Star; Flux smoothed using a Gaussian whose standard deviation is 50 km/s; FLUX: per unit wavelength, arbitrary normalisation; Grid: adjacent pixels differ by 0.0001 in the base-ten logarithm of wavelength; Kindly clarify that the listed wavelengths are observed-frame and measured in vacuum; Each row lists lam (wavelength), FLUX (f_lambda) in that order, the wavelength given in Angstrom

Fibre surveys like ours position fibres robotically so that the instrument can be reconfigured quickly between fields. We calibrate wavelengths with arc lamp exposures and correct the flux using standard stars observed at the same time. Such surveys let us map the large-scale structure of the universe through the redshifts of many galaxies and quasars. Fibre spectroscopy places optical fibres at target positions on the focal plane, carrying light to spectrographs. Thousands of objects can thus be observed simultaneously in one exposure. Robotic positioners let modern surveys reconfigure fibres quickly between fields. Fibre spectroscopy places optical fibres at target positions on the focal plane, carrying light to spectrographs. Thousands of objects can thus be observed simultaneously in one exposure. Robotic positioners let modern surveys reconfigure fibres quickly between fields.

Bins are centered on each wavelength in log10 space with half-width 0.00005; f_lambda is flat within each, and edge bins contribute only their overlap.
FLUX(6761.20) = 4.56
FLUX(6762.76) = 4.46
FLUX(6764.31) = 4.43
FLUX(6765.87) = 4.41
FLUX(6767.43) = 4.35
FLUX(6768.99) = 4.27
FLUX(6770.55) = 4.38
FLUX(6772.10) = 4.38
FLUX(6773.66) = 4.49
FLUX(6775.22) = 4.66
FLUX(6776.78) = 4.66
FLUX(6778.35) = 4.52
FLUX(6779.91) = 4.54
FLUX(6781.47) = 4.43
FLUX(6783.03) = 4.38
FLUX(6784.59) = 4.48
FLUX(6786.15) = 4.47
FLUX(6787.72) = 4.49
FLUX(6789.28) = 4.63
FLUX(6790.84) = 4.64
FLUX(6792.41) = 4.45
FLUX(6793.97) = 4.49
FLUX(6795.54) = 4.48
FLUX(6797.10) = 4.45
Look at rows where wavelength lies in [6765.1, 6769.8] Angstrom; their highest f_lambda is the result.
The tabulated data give 4.41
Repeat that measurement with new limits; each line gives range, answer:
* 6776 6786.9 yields 4.66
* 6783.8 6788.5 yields 4.49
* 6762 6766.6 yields 4.46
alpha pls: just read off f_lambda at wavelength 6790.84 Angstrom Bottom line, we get 4.64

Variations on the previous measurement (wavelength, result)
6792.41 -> 4.45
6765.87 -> 4.41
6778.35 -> 4.52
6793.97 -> 4.49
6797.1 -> 4.45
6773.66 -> 4.49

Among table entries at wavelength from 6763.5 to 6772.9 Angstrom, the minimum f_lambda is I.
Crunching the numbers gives 4.27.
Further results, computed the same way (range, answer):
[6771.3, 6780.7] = 4.38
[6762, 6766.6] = 4.41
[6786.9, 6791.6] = 4.49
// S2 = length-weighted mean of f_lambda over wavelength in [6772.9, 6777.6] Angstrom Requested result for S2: 4.59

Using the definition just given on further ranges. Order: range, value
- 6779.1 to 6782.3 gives 4.49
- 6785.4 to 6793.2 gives 4.53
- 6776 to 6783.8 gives 4.5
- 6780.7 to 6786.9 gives 4.44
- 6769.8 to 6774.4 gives 4.42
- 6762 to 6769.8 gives 4.38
